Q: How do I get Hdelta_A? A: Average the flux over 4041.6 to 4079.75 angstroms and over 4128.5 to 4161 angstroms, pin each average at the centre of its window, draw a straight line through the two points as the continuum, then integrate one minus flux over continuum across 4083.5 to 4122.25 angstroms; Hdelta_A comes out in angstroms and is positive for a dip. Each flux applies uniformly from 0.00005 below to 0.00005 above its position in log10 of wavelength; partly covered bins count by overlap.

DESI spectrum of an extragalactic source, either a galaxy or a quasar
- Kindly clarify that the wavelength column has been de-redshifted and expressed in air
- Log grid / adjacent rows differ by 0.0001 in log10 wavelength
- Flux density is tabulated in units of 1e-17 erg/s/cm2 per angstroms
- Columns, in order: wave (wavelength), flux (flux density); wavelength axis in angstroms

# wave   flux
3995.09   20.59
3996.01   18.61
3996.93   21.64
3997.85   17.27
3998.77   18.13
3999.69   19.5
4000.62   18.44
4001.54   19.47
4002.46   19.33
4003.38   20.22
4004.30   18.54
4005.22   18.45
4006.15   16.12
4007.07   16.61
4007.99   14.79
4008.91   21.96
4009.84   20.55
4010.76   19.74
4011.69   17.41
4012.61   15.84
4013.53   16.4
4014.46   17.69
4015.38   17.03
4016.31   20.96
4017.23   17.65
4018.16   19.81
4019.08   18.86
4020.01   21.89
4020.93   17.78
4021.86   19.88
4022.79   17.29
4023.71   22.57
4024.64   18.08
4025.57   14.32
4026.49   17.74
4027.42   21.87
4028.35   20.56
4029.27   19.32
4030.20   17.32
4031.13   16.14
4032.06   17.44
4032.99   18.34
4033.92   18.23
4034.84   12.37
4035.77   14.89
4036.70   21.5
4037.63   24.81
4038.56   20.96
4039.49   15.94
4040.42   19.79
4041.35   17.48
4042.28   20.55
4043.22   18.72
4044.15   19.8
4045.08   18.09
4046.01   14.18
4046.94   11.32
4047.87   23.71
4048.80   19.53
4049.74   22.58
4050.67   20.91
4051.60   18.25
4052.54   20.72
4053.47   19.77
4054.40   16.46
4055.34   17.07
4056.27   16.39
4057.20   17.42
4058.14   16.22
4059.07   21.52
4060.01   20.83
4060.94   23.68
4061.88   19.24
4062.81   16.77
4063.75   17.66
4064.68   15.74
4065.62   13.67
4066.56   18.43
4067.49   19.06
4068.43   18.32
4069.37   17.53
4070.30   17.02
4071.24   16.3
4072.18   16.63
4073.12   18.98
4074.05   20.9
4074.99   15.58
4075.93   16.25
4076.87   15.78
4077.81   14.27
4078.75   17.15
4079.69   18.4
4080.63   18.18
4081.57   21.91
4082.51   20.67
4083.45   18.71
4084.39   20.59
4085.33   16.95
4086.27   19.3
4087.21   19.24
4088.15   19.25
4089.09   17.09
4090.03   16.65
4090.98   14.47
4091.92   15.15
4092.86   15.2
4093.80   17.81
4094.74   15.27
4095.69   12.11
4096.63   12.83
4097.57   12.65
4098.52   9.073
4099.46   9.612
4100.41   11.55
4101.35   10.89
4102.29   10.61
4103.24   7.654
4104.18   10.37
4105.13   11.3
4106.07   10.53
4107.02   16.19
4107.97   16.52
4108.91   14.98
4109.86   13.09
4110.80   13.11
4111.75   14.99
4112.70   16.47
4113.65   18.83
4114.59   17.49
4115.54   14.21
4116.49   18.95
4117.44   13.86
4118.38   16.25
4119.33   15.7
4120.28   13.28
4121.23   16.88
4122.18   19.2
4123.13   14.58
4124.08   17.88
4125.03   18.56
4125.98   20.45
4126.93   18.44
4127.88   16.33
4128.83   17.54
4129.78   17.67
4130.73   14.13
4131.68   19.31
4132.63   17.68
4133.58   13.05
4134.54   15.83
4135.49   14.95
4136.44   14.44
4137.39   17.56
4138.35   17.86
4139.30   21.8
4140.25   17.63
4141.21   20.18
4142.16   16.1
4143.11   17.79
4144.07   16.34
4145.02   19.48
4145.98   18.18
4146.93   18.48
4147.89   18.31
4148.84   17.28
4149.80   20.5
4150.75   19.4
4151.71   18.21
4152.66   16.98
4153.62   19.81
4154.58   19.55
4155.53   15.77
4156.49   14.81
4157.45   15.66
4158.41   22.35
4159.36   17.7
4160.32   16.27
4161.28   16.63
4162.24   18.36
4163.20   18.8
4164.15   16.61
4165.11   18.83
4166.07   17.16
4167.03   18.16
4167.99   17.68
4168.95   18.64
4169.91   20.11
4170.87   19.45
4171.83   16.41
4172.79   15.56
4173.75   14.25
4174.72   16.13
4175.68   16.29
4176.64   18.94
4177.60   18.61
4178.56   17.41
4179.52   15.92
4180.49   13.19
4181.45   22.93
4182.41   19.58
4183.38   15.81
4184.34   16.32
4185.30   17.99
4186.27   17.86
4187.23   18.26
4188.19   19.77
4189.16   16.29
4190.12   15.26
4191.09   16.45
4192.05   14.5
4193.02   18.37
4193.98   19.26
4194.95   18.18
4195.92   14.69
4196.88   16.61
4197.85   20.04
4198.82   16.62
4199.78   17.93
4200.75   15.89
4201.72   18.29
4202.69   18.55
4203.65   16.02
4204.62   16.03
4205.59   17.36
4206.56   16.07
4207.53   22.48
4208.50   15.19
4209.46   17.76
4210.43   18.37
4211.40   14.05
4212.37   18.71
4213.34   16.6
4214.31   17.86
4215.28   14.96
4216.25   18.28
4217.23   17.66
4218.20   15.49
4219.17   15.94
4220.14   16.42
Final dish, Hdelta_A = 6.6 angstroms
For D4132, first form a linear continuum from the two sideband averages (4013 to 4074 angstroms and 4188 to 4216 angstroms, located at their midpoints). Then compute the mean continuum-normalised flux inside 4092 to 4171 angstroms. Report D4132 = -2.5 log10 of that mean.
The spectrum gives 0.09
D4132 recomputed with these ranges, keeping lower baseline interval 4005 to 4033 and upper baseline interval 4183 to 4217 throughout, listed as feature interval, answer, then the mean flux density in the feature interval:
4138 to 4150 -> -0.05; 18.4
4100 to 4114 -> 0.33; 13.1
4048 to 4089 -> -0.02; 18.4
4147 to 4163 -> -0.03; 18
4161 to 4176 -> 0.00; 17.5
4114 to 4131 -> 0.06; 16.8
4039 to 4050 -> -0.01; 18.4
